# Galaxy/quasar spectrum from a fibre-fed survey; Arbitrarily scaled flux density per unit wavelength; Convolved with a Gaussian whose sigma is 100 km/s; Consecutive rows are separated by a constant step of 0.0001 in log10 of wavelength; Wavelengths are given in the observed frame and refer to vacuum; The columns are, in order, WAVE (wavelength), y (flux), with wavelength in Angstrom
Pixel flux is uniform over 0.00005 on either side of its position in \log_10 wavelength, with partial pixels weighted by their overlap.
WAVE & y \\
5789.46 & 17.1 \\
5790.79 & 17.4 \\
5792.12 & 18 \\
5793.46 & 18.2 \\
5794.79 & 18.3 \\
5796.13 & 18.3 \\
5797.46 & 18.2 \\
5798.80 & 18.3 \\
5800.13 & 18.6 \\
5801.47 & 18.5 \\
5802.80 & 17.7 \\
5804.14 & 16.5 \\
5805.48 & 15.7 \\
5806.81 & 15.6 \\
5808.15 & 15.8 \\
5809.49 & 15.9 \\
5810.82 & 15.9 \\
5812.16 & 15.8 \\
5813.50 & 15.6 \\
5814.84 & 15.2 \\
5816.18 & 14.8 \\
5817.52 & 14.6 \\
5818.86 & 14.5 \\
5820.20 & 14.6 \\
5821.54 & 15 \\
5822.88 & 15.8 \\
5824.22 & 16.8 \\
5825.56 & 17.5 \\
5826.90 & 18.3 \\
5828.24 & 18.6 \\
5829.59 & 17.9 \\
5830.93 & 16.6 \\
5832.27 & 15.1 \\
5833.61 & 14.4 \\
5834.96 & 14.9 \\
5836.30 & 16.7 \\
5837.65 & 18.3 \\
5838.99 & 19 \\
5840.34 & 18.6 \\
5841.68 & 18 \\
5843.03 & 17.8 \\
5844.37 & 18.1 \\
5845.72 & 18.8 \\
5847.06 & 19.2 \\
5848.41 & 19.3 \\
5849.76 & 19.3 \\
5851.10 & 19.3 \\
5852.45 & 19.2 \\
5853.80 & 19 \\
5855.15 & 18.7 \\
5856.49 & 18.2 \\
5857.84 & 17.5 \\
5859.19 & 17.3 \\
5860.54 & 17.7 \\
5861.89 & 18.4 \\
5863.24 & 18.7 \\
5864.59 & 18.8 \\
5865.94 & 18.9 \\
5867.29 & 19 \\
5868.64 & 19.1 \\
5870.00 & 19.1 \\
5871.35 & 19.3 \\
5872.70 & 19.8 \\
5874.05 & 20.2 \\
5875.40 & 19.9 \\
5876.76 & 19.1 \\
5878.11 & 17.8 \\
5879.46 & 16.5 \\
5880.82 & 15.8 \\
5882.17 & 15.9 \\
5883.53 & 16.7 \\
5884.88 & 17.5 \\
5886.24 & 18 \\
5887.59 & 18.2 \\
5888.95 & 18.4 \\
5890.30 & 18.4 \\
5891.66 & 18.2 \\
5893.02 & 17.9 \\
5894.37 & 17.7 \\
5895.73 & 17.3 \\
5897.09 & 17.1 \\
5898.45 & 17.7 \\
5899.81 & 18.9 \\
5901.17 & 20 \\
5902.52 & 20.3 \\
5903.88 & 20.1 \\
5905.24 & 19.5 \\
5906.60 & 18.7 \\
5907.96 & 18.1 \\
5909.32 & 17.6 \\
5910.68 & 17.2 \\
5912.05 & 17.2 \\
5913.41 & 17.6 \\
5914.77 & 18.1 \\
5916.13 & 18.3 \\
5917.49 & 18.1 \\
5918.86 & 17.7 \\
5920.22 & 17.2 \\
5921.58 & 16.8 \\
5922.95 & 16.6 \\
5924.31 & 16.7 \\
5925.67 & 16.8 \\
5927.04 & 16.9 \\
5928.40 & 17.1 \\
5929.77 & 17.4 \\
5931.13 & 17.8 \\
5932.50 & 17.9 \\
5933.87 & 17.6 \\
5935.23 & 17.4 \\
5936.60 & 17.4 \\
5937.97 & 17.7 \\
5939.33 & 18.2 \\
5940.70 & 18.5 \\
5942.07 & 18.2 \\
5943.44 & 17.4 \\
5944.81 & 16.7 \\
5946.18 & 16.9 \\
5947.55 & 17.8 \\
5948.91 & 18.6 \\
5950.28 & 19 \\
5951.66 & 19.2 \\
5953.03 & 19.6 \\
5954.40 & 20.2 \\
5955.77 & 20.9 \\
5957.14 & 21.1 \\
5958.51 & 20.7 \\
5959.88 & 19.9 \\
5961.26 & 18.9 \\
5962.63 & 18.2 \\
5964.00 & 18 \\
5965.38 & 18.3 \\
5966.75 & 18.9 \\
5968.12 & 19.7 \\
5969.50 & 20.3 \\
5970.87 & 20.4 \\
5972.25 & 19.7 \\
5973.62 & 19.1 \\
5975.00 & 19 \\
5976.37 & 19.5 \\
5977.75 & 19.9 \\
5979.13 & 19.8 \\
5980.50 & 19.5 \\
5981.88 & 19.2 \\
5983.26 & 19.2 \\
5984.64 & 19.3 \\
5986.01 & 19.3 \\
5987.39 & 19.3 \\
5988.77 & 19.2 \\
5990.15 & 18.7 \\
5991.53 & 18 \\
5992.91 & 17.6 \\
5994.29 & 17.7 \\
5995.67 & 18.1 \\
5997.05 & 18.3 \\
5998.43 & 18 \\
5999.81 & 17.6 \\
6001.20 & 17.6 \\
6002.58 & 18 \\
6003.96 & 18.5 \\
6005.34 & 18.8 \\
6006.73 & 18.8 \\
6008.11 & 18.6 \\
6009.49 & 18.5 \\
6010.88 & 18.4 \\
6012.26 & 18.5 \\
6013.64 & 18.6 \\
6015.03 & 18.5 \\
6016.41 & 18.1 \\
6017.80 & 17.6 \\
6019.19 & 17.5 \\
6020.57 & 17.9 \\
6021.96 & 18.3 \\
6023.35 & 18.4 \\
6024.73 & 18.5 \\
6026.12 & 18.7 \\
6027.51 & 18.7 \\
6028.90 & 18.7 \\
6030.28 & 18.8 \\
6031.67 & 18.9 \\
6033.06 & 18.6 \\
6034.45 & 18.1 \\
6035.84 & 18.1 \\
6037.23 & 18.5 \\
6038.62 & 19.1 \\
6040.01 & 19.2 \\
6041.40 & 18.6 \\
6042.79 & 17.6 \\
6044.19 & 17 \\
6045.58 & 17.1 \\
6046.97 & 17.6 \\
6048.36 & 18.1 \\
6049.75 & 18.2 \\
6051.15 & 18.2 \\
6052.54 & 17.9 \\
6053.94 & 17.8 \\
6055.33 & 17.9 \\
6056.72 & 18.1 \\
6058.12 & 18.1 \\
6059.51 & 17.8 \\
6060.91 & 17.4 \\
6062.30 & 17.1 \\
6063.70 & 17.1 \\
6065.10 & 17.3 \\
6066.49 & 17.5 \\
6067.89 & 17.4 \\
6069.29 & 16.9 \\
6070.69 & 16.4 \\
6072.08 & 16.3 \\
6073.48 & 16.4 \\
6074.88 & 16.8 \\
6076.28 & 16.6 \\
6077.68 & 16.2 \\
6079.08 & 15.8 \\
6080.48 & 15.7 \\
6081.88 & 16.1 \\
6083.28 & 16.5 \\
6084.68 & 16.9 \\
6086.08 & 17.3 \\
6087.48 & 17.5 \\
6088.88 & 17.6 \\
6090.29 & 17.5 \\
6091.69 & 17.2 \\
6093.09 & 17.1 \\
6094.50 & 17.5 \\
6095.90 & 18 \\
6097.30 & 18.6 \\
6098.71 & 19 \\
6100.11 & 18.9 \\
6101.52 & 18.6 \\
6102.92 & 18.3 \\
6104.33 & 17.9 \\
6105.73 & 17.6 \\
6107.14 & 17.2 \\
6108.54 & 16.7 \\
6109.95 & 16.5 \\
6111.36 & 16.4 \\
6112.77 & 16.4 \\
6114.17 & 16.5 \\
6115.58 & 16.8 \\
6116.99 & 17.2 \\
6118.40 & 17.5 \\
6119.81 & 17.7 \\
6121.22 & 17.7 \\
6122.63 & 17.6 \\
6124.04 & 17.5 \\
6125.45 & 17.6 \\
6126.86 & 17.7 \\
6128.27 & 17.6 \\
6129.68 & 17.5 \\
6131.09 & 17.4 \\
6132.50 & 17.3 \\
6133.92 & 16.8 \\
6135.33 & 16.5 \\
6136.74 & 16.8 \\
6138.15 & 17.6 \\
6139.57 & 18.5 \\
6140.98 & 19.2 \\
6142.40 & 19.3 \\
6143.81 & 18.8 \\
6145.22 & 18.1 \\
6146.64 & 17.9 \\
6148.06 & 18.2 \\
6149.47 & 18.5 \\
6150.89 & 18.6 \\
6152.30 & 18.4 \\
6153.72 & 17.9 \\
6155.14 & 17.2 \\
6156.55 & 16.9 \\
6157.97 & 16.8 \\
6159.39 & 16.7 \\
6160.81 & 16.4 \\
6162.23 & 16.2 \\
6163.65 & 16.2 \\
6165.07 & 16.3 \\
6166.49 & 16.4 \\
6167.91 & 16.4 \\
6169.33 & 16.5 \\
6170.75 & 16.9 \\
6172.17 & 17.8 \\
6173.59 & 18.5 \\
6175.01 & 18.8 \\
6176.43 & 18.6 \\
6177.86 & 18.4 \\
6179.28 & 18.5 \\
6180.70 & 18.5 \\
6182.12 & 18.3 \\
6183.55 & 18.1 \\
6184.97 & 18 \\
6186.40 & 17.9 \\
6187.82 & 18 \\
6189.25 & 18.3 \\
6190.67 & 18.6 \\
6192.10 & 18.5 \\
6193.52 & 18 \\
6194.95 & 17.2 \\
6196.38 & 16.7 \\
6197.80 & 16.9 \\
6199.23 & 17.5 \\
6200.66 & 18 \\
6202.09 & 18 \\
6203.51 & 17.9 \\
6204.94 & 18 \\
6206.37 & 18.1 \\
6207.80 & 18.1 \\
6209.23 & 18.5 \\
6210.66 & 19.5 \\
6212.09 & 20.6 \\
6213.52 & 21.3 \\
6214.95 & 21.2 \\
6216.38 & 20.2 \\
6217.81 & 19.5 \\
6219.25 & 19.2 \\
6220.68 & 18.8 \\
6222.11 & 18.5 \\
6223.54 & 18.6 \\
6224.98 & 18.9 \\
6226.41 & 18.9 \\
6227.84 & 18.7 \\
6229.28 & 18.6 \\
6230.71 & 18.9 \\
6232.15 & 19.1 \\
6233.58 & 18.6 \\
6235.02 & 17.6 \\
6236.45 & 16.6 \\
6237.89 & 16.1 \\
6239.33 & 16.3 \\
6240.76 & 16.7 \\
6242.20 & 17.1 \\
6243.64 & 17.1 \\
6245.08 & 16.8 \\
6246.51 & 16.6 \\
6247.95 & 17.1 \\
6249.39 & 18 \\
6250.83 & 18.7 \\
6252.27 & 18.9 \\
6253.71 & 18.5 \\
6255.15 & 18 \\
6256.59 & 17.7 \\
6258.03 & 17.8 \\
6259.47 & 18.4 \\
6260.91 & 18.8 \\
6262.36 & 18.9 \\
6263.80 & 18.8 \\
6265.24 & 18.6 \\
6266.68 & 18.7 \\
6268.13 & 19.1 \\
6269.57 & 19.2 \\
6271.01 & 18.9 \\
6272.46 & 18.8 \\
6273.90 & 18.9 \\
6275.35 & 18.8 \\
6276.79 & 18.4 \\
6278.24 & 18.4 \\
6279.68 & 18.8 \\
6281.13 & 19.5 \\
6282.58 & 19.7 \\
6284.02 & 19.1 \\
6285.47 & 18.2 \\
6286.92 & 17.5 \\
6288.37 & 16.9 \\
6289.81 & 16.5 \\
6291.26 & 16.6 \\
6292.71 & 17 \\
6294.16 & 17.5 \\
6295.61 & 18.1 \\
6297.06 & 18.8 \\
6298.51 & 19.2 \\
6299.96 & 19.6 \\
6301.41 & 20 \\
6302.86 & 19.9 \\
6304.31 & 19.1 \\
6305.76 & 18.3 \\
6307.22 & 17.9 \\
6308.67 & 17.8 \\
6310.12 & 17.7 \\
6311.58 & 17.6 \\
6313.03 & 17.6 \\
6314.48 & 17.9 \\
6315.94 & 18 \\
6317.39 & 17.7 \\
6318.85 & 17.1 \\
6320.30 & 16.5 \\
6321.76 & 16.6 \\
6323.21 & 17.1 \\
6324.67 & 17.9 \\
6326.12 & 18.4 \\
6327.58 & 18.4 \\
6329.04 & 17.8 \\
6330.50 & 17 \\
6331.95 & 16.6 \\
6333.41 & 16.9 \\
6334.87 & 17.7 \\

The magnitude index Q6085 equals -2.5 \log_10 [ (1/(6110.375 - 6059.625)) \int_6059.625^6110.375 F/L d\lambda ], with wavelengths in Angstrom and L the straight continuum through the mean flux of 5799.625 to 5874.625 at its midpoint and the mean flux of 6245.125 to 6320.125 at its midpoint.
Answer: 0.04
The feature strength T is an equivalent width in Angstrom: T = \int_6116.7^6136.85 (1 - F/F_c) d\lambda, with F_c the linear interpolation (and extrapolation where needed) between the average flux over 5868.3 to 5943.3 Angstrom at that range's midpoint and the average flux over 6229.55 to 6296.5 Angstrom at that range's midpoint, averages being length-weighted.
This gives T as 0.7 Angstrom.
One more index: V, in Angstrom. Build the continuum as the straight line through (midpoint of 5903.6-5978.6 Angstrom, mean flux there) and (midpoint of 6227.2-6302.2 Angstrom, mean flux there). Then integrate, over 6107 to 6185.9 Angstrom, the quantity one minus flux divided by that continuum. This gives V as 3.2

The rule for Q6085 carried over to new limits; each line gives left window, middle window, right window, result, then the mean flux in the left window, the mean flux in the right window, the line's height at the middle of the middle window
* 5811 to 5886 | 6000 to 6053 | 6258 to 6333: -0.028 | 17.6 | 18.2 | 17.8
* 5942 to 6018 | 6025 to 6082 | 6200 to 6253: 0.063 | 18.8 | 18.4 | 18.7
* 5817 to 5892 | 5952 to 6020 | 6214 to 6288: -0.054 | 17.8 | 18.4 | 18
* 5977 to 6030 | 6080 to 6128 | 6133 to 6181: 0.033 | 18.5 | 17.6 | 17.9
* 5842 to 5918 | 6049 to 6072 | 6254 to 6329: 0.047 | 18.4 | 18.2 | 18.3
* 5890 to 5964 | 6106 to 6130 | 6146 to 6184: 0.031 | 18.2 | 17.5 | 17.7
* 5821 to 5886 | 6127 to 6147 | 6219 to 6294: 0.018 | 18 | 18.2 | 18.1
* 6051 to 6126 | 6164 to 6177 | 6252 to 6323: 0.024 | 17.3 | 18.3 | 17.7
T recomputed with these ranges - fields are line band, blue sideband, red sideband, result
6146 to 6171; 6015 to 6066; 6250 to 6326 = 1.4 Angstrom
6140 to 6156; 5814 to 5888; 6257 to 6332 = -0.3 Angstrom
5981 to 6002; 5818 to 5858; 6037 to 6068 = -0.9 Angstrom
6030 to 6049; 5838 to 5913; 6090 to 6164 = -0.4 Angstrom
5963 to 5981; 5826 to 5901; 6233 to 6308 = -1.3 Angstrom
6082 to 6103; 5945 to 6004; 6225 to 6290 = 1.1 Angstrom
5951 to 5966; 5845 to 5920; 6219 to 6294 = -1.0 Angstrom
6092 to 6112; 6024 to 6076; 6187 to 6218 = 0.4 Angstrom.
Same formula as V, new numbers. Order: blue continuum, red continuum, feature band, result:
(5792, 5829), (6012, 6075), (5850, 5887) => -3.1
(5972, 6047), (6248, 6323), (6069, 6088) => 2.0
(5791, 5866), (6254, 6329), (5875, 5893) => -0.3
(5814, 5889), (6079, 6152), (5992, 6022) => -1.0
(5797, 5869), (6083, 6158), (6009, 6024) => -0.6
